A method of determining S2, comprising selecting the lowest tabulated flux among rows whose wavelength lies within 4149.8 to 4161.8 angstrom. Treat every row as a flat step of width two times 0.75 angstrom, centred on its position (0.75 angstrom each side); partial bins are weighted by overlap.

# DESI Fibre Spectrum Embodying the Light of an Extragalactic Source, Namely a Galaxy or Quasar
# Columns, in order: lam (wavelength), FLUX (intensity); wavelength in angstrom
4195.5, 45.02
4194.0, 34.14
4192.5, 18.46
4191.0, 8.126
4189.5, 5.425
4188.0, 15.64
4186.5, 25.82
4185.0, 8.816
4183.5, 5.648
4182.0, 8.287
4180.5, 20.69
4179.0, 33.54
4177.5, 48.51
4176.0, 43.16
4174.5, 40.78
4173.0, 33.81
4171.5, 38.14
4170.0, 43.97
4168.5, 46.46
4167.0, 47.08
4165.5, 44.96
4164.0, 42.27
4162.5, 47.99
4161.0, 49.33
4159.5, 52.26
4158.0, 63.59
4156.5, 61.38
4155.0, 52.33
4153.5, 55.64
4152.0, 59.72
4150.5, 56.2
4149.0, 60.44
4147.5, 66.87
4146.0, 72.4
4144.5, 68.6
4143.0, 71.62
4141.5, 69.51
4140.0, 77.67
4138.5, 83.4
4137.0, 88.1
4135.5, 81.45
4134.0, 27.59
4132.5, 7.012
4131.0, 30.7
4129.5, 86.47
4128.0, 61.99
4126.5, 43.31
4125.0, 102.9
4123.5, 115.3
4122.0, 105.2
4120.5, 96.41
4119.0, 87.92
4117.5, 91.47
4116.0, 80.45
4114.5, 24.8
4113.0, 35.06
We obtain 49.33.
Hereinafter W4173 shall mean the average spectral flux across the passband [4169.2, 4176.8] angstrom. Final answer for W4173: 40.1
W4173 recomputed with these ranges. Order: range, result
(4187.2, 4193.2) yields 12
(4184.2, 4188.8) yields 16.5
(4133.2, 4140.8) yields 71.2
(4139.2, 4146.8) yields 72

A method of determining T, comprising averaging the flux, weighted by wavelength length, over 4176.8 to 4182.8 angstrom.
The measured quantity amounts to 27.4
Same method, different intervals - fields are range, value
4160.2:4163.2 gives 48.7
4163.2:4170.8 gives 44.9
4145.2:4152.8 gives 63.1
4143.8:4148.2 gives 69.3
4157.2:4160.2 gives 58.1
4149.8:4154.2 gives 57.2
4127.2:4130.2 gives 73.5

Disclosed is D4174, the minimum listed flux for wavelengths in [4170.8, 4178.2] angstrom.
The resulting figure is 33.81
